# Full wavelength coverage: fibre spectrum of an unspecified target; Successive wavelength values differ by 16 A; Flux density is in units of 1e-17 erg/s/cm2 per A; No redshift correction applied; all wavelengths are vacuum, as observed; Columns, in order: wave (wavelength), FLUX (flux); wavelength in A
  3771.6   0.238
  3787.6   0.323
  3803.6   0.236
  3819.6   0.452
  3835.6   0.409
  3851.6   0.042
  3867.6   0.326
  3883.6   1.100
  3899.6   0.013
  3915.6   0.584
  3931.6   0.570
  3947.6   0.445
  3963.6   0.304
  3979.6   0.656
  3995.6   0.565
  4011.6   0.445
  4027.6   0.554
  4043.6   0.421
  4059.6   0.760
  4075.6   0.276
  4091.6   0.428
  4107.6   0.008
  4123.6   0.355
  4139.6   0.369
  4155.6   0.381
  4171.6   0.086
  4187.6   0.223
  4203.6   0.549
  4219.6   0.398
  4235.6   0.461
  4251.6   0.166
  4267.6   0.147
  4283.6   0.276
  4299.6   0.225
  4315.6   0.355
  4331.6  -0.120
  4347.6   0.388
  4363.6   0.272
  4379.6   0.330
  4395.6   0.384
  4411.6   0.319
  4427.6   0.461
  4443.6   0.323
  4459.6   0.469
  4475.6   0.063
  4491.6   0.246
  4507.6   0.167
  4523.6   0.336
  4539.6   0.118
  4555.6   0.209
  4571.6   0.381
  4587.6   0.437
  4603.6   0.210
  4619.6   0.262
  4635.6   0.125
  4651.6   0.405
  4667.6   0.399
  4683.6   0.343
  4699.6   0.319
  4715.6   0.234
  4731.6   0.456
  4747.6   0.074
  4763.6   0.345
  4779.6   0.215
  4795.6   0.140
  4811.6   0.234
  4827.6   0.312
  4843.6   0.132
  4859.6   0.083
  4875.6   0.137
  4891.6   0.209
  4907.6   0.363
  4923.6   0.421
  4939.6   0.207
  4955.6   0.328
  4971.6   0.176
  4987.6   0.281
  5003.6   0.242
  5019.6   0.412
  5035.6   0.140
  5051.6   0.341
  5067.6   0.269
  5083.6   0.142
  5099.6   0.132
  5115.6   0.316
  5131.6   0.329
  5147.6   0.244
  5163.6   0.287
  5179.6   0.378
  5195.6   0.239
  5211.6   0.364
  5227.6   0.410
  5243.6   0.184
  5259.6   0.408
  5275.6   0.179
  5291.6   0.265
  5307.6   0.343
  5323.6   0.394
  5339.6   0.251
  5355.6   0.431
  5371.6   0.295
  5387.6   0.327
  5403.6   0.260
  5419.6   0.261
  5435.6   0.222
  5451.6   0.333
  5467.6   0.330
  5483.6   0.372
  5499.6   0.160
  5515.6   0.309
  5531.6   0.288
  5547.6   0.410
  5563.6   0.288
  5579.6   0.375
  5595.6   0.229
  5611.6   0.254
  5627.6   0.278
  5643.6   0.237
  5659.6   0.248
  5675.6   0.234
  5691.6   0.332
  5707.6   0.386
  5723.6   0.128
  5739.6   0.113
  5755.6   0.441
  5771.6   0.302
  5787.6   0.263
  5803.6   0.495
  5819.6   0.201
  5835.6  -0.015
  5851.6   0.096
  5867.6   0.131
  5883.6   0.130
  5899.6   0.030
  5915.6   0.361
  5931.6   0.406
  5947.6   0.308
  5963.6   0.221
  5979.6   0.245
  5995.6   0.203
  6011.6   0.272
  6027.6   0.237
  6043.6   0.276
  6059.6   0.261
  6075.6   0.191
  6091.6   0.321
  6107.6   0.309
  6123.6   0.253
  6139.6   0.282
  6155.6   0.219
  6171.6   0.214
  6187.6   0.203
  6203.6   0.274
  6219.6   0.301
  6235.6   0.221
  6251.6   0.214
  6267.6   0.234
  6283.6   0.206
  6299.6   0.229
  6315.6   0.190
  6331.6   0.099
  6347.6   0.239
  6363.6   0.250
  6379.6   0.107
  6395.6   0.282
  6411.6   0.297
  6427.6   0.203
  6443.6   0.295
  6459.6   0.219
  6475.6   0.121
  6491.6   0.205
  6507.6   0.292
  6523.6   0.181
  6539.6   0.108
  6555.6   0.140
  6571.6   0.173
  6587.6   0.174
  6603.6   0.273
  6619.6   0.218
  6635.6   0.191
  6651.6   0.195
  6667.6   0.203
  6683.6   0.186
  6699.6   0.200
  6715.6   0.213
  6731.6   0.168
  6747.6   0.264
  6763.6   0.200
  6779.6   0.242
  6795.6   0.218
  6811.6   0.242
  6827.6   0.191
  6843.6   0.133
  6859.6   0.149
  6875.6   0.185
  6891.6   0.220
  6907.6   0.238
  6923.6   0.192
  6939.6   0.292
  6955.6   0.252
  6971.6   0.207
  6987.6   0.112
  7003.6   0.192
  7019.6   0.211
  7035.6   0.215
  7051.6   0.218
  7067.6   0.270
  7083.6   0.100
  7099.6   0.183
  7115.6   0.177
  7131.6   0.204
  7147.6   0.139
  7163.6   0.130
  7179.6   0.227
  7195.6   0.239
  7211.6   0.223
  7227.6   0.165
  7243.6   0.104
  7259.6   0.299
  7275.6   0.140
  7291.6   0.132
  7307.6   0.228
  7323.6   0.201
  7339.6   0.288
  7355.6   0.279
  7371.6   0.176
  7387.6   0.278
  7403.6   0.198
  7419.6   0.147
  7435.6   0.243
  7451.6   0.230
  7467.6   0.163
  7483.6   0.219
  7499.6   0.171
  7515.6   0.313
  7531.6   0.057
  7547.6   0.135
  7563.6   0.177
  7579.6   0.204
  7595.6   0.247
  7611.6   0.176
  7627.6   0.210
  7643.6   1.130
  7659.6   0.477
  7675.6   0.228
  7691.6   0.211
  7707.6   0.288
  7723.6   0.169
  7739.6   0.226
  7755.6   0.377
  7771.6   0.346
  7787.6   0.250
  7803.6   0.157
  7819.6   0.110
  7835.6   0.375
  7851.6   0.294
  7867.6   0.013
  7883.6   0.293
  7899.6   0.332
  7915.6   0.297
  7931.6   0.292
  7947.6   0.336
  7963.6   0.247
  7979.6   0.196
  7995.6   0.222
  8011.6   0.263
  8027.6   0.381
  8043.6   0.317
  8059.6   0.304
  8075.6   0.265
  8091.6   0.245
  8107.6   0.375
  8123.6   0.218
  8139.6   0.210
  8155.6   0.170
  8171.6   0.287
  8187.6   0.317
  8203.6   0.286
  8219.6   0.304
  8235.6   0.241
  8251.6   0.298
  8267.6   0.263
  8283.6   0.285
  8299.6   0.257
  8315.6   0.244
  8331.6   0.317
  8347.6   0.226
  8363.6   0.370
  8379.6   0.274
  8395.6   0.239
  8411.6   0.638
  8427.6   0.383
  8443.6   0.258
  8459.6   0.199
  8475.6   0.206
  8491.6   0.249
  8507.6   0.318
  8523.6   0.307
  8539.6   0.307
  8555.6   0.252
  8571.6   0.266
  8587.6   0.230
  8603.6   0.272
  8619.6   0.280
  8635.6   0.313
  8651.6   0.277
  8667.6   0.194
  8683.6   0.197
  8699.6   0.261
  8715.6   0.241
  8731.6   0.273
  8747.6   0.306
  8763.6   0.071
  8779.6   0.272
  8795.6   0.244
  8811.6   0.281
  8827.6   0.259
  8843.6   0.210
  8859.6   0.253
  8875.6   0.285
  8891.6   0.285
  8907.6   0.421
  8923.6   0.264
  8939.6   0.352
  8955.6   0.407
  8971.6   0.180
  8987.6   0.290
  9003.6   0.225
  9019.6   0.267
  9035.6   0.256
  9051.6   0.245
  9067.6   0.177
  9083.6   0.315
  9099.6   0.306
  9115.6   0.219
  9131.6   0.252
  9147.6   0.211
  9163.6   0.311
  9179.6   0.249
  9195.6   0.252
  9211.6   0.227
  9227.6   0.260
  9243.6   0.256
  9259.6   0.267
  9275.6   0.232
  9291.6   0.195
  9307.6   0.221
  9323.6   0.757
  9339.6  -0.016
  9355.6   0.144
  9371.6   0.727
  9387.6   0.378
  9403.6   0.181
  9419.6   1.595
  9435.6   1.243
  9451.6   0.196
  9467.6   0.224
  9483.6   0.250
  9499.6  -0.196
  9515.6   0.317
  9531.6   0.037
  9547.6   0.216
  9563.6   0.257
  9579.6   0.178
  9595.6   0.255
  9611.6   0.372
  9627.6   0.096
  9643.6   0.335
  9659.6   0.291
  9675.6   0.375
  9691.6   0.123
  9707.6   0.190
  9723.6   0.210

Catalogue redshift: 1.051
